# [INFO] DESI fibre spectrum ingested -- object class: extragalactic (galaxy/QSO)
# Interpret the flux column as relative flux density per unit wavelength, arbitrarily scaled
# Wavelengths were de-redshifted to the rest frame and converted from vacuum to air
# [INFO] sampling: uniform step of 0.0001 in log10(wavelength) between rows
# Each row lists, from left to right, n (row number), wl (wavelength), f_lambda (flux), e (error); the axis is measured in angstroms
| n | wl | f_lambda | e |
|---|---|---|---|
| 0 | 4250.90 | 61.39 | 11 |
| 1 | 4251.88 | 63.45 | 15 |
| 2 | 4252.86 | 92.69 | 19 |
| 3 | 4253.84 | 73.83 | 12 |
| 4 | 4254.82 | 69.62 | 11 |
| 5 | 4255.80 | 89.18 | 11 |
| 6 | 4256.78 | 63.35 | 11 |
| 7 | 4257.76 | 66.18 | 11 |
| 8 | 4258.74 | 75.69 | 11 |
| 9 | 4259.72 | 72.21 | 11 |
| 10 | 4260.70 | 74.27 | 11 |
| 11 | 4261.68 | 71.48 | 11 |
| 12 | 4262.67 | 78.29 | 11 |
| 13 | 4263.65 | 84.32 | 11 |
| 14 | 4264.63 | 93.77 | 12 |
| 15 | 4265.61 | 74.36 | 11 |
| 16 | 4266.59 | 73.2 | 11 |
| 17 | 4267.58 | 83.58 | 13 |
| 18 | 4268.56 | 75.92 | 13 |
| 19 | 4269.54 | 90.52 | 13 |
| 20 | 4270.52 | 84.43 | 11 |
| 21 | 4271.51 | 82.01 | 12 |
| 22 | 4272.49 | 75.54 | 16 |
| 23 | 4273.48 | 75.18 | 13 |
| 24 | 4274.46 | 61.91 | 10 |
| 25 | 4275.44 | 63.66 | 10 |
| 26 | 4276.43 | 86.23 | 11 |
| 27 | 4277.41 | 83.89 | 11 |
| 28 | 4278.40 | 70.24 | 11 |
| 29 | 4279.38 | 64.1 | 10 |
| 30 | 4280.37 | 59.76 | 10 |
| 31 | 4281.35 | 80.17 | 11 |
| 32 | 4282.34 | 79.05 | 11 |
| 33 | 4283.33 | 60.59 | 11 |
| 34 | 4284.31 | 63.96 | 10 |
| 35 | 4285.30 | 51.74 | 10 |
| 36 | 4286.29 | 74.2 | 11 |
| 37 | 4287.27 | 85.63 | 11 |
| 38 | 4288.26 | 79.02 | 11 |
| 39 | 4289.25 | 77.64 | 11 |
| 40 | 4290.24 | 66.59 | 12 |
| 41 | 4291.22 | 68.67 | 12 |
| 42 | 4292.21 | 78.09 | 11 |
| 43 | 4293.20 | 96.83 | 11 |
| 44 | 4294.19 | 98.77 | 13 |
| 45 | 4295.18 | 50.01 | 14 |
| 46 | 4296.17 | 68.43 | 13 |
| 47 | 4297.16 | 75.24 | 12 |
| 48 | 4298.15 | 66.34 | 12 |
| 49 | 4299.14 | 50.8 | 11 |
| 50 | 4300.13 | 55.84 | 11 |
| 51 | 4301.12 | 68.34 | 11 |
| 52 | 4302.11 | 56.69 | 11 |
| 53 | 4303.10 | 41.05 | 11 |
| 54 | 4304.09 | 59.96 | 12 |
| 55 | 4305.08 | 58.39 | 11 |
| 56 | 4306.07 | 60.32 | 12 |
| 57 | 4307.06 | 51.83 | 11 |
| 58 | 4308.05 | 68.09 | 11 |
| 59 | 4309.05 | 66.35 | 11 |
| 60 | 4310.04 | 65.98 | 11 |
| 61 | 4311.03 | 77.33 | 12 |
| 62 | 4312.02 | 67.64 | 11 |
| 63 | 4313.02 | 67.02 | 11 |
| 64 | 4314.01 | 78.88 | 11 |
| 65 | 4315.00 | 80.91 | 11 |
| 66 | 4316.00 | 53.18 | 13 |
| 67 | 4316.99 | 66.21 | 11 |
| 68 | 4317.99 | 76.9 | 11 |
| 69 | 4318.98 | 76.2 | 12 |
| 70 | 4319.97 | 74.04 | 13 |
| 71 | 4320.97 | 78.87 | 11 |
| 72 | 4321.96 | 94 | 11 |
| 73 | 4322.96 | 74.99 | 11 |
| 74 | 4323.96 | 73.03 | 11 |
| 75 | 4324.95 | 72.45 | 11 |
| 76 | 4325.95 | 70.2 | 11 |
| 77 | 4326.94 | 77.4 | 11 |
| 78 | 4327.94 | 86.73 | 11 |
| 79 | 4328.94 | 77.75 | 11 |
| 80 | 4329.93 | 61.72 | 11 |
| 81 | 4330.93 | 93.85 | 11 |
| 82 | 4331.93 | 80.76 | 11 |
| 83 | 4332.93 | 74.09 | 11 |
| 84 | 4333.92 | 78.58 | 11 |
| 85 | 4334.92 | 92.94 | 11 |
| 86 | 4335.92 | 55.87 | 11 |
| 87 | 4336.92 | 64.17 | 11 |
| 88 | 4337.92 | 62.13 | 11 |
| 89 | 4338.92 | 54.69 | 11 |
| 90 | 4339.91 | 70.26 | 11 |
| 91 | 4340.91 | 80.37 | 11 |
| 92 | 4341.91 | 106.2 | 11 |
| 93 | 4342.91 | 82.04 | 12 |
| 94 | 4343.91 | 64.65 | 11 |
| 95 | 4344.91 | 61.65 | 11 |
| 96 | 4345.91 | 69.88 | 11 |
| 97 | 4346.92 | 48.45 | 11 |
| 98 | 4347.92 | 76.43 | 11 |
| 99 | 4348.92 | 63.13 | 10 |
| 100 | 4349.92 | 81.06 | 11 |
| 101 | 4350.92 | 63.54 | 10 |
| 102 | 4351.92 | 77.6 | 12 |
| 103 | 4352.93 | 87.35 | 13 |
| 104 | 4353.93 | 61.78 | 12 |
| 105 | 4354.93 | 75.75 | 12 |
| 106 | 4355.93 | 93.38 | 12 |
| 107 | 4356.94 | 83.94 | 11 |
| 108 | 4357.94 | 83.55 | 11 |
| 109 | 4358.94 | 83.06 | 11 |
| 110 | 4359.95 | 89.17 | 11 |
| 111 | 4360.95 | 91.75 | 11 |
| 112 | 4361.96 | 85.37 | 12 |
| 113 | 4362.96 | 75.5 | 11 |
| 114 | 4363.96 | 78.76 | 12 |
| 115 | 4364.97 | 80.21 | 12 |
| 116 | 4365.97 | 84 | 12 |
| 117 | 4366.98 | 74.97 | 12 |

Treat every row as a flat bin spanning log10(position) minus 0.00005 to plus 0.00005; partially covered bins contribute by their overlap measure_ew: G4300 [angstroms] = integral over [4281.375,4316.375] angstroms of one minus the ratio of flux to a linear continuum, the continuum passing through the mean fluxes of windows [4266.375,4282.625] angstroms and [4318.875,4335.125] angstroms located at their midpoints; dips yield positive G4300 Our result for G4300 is 4.1 angstroms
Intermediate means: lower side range 75.8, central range 67.9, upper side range 78.5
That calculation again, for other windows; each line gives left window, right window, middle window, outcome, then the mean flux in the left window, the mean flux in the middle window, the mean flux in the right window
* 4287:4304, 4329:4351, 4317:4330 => -0.98 angstroms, 69.2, 76.6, 72.4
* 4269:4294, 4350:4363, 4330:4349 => 1.68 angstroms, 74.7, 72.6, 81.1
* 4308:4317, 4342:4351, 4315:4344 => -2.36 angstroms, 69.3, 75.2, 69.8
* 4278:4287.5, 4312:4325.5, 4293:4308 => 1.64 angstroms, 68.5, 63.4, 74.1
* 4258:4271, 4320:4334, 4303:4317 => 2.42 angstroms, 79.2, 64.8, 78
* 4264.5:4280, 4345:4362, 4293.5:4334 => 3.49 angstroms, 76.9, 70.2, 76.7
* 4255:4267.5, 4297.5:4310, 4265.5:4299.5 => -3.02 angstroms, 76.4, 73.7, 59.2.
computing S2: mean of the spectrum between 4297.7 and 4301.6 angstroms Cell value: 60.2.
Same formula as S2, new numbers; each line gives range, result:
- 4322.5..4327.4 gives 73.6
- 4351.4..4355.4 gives 75.5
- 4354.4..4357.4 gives 84.1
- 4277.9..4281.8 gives 68.5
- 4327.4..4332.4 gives 80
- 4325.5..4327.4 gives 74.1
